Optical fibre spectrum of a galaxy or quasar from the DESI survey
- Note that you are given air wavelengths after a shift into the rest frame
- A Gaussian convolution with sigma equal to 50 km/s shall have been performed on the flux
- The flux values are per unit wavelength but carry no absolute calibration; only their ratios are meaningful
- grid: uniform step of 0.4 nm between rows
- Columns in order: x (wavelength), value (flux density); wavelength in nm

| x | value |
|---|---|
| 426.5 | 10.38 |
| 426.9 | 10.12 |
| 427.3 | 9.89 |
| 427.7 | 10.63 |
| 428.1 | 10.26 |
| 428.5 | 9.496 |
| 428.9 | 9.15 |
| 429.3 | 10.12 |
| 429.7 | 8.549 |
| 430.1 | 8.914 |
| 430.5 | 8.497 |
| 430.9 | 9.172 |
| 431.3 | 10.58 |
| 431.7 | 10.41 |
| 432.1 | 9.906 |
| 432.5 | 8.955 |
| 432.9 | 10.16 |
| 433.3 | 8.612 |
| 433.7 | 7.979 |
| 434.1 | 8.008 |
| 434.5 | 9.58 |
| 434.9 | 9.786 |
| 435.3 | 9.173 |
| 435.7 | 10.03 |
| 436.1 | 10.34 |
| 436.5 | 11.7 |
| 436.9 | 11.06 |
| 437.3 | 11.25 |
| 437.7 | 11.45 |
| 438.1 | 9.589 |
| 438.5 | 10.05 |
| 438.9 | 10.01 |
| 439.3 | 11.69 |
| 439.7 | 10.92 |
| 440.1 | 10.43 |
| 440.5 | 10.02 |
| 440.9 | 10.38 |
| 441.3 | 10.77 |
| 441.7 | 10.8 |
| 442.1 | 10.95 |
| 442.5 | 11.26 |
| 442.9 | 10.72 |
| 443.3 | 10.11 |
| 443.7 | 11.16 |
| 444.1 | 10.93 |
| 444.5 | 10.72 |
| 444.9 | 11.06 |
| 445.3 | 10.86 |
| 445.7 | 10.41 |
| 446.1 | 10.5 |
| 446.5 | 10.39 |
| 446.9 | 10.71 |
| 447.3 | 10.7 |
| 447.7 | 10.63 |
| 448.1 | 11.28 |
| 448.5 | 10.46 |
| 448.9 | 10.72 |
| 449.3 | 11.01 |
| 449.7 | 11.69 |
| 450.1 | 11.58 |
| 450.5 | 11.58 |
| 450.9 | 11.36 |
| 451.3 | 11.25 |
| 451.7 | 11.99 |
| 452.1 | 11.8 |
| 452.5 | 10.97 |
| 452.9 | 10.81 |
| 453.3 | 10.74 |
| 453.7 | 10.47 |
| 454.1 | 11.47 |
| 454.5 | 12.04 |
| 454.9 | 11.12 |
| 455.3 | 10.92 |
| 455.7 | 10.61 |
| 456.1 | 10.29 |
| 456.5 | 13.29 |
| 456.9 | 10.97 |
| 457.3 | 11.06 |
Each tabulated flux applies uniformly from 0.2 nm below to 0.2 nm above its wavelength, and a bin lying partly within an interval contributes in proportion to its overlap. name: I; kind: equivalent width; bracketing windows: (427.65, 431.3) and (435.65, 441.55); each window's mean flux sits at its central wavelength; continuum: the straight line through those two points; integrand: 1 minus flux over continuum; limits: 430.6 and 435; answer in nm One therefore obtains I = 0.23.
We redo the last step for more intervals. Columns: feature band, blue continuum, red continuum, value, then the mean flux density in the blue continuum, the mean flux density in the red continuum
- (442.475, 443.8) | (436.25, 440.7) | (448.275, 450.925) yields 0.02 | 10.7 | 11.2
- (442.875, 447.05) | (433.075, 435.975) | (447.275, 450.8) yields -0.06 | 9.07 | 11.1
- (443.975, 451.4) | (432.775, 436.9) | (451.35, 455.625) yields -0.15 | 9.6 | 11.2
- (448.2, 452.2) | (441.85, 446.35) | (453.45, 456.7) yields -0.10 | 10.8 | 11.3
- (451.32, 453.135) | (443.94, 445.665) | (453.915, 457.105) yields -0.03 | 10.8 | 11.3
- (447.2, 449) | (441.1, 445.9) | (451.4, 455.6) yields 0.04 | 10.8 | 11.2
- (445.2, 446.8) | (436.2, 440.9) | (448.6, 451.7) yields 0.08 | 10.7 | 11.3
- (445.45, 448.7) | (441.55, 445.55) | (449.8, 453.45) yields 0.13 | 10.9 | 11.4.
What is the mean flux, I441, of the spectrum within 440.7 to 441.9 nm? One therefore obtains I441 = 10.6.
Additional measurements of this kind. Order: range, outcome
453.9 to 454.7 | 11.8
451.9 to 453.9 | 11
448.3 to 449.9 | 11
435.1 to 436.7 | 10.3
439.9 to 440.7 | 10.2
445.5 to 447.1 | 10.5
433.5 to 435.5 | 8.91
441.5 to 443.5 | 10.8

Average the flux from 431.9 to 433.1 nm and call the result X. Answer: 9.67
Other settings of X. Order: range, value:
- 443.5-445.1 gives 11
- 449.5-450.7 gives 11.6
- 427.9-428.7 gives 9.88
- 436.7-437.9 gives 11.3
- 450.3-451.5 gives 11.4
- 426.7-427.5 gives 10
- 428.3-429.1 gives 9.32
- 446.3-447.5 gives 10.6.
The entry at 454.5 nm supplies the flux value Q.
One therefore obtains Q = 12.04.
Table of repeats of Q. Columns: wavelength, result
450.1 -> 11.58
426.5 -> 10.38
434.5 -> 9.58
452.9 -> 10.81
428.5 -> 9.496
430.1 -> 8.914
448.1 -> 11.28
